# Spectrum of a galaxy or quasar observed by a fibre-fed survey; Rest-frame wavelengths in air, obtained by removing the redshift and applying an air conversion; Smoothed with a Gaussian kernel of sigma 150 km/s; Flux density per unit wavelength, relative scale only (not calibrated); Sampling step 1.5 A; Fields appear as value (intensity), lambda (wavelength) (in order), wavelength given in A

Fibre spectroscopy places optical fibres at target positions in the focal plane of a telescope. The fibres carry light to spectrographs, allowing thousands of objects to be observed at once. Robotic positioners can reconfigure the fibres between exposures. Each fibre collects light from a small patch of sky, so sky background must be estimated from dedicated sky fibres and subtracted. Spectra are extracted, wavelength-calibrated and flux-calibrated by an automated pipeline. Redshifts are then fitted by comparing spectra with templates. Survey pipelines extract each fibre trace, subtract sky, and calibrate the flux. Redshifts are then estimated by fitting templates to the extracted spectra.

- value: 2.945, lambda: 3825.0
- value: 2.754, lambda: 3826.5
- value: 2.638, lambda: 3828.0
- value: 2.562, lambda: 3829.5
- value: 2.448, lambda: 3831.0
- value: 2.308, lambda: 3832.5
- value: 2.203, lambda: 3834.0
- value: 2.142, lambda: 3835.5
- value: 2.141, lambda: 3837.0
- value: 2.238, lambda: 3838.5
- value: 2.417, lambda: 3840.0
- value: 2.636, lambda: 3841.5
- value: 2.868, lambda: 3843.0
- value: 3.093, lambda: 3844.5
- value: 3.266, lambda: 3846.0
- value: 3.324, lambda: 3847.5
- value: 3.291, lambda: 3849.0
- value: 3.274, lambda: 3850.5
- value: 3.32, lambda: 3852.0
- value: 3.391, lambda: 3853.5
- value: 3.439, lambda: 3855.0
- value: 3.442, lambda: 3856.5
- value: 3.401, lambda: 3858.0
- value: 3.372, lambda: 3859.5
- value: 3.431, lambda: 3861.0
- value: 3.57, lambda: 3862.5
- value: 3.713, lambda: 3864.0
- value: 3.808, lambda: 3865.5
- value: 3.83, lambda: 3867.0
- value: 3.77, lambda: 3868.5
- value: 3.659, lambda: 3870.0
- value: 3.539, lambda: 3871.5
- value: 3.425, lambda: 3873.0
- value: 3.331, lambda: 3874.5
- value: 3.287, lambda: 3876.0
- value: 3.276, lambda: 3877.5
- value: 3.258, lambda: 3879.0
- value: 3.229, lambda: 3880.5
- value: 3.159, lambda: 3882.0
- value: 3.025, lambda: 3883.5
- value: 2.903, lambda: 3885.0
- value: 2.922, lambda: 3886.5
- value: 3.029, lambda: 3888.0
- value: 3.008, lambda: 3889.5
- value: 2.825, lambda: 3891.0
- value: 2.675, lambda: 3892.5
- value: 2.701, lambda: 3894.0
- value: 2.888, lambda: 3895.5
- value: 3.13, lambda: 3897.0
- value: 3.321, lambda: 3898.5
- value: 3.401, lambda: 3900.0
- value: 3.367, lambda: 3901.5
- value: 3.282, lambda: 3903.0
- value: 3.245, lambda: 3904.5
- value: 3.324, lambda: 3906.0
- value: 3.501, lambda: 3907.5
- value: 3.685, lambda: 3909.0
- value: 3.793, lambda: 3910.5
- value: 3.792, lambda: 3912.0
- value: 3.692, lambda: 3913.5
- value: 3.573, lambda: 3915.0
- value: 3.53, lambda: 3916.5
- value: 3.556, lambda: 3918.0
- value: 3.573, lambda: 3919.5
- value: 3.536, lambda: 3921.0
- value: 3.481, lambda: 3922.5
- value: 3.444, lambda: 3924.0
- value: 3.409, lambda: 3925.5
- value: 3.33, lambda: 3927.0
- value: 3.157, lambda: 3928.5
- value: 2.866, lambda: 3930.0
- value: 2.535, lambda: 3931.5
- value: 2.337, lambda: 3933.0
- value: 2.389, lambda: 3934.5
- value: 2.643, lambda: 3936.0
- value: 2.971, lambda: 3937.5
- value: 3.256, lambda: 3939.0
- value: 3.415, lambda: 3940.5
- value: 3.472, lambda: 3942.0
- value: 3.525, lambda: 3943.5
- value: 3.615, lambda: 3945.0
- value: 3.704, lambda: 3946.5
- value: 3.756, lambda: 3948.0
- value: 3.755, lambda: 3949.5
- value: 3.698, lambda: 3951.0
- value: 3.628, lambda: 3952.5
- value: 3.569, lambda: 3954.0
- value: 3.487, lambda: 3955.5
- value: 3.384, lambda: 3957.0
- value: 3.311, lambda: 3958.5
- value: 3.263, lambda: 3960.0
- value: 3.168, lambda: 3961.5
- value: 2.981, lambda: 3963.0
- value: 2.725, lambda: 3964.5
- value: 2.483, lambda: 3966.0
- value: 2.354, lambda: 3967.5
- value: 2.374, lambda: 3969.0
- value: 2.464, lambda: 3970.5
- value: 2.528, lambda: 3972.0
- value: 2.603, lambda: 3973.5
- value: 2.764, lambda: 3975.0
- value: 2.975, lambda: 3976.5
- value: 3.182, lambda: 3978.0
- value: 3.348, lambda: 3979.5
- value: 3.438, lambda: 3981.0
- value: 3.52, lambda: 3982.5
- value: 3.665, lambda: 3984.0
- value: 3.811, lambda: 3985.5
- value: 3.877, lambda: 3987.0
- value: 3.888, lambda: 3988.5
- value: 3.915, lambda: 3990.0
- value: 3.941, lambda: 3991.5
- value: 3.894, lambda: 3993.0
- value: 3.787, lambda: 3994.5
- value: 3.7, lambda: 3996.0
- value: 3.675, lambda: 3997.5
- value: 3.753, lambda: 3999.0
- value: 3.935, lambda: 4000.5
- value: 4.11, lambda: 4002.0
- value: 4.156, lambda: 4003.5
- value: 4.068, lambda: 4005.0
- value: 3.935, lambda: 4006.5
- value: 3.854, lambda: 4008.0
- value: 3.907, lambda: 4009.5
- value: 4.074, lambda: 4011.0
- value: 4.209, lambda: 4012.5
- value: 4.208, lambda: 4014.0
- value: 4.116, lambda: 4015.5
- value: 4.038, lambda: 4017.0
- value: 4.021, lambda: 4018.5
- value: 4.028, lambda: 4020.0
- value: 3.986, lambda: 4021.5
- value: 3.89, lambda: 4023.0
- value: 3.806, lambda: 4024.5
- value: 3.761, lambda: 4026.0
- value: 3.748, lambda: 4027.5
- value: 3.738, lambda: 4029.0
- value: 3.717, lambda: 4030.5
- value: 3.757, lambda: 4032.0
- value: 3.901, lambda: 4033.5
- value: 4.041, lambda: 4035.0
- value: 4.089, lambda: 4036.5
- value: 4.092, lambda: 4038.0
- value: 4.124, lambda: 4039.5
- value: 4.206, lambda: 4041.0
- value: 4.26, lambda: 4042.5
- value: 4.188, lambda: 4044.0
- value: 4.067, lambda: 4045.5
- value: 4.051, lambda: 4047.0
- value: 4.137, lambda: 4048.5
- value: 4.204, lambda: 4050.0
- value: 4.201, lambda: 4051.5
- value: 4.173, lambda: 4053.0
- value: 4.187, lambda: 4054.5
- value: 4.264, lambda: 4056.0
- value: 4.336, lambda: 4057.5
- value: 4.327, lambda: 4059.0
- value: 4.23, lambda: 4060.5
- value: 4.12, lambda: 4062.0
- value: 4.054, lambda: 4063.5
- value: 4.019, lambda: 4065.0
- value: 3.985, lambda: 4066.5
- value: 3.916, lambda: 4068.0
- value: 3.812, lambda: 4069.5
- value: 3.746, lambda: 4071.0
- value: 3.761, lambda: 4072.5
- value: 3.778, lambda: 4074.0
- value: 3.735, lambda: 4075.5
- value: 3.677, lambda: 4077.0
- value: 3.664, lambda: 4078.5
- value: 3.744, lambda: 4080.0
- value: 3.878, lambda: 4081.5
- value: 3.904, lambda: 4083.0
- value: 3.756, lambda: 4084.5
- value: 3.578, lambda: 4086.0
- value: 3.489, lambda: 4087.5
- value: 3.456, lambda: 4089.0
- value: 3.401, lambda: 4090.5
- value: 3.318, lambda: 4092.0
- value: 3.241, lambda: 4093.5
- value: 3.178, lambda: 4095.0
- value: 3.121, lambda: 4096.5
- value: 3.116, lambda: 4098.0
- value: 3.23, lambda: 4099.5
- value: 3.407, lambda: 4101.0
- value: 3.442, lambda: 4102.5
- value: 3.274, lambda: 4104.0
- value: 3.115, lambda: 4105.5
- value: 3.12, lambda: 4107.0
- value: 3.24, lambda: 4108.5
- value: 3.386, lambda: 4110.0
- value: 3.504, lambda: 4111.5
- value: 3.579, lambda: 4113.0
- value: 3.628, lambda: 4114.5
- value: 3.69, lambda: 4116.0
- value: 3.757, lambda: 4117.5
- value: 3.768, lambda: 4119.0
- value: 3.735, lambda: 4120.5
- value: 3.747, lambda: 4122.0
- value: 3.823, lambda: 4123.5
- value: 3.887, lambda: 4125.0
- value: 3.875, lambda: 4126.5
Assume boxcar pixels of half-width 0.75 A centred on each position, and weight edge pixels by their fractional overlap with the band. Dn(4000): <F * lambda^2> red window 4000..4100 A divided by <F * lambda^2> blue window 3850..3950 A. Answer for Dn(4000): 1.27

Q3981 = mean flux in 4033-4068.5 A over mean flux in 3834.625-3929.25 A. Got 1.27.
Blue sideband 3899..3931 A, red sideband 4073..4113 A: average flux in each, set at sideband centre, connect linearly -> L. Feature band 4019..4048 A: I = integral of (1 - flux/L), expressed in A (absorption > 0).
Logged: -4.4 A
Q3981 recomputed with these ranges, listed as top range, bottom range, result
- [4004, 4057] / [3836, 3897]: 1.27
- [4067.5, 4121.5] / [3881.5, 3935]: 1.10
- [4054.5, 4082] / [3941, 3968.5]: 1.19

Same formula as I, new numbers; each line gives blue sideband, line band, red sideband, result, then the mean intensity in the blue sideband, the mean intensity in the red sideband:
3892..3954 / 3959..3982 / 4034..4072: 4.8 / 3.32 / 4.11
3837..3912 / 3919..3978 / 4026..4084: 7.0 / 3.24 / 3.99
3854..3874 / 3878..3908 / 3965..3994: 3.2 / 3.56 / 3.21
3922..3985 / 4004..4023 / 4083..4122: -4.5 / 3.14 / 3.44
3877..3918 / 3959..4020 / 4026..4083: 2.8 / 3.25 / 3.99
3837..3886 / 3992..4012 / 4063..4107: -2.7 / 3.26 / 3.57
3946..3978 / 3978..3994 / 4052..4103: -2.4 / 3.09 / 3.74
